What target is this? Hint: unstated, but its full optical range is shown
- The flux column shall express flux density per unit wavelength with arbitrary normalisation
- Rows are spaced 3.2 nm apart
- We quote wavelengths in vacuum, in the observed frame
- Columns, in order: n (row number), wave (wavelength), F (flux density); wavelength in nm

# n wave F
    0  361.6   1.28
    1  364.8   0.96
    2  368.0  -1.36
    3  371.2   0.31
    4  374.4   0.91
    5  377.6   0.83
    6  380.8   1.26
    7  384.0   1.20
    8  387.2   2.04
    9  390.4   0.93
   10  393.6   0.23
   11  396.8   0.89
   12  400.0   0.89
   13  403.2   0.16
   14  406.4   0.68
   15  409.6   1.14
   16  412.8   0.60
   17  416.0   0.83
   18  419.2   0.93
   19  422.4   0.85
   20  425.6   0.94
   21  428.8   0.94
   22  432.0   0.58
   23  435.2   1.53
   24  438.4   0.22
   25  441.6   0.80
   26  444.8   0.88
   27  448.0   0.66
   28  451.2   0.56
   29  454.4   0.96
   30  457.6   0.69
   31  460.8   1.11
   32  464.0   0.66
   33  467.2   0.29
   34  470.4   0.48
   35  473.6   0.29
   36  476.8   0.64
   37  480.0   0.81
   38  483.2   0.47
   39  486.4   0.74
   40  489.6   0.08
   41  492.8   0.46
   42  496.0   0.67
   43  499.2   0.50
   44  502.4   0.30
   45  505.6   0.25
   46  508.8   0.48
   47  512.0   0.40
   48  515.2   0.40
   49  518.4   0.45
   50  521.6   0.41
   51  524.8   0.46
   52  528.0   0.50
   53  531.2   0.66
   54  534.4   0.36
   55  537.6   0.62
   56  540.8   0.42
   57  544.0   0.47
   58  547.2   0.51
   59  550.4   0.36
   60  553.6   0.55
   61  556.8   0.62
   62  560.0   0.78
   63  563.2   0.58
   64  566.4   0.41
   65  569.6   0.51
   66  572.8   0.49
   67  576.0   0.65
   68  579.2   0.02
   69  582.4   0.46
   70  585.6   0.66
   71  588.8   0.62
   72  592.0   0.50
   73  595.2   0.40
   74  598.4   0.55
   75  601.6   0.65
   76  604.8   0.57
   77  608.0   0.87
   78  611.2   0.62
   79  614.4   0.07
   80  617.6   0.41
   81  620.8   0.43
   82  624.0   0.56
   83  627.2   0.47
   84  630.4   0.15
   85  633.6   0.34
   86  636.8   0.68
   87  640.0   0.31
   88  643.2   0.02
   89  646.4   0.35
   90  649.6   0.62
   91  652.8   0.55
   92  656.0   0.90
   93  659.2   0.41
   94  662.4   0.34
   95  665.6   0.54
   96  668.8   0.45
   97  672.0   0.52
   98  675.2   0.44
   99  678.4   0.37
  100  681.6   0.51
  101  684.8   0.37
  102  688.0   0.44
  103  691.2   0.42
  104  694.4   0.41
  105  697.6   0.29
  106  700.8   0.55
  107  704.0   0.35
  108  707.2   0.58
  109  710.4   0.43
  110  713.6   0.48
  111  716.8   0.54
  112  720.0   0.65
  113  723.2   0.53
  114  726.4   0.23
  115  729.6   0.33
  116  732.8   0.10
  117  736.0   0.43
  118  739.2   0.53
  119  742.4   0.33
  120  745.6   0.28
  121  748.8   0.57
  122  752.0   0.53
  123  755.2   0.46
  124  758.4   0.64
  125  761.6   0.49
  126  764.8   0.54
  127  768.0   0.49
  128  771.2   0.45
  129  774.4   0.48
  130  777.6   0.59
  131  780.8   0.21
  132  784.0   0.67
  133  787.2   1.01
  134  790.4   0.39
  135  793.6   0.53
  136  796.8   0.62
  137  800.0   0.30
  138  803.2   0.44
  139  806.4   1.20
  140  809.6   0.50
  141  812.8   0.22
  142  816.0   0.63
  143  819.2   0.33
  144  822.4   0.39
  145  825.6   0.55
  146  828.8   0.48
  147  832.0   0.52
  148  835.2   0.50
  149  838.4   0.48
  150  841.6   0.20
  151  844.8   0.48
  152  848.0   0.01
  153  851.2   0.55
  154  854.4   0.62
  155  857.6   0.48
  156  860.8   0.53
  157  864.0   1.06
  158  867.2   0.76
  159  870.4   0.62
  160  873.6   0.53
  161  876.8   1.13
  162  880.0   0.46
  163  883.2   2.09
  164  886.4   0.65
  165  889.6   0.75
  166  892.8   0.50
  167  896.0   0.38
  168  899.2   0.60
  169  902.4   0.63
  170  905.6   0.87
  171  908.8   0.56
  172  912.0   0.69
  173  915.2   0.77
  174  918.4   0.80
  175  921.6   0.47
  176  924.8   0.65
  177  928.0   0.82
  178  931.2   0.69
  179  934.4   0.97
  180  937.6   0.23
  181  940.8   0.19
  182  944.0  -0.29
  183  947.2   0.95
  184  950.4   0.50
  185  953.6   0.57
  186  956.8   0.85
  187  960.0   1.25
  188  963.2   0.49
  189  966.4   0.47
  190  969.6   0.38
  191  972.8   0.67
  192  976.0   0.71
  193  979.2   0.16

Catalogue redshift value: 1.370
